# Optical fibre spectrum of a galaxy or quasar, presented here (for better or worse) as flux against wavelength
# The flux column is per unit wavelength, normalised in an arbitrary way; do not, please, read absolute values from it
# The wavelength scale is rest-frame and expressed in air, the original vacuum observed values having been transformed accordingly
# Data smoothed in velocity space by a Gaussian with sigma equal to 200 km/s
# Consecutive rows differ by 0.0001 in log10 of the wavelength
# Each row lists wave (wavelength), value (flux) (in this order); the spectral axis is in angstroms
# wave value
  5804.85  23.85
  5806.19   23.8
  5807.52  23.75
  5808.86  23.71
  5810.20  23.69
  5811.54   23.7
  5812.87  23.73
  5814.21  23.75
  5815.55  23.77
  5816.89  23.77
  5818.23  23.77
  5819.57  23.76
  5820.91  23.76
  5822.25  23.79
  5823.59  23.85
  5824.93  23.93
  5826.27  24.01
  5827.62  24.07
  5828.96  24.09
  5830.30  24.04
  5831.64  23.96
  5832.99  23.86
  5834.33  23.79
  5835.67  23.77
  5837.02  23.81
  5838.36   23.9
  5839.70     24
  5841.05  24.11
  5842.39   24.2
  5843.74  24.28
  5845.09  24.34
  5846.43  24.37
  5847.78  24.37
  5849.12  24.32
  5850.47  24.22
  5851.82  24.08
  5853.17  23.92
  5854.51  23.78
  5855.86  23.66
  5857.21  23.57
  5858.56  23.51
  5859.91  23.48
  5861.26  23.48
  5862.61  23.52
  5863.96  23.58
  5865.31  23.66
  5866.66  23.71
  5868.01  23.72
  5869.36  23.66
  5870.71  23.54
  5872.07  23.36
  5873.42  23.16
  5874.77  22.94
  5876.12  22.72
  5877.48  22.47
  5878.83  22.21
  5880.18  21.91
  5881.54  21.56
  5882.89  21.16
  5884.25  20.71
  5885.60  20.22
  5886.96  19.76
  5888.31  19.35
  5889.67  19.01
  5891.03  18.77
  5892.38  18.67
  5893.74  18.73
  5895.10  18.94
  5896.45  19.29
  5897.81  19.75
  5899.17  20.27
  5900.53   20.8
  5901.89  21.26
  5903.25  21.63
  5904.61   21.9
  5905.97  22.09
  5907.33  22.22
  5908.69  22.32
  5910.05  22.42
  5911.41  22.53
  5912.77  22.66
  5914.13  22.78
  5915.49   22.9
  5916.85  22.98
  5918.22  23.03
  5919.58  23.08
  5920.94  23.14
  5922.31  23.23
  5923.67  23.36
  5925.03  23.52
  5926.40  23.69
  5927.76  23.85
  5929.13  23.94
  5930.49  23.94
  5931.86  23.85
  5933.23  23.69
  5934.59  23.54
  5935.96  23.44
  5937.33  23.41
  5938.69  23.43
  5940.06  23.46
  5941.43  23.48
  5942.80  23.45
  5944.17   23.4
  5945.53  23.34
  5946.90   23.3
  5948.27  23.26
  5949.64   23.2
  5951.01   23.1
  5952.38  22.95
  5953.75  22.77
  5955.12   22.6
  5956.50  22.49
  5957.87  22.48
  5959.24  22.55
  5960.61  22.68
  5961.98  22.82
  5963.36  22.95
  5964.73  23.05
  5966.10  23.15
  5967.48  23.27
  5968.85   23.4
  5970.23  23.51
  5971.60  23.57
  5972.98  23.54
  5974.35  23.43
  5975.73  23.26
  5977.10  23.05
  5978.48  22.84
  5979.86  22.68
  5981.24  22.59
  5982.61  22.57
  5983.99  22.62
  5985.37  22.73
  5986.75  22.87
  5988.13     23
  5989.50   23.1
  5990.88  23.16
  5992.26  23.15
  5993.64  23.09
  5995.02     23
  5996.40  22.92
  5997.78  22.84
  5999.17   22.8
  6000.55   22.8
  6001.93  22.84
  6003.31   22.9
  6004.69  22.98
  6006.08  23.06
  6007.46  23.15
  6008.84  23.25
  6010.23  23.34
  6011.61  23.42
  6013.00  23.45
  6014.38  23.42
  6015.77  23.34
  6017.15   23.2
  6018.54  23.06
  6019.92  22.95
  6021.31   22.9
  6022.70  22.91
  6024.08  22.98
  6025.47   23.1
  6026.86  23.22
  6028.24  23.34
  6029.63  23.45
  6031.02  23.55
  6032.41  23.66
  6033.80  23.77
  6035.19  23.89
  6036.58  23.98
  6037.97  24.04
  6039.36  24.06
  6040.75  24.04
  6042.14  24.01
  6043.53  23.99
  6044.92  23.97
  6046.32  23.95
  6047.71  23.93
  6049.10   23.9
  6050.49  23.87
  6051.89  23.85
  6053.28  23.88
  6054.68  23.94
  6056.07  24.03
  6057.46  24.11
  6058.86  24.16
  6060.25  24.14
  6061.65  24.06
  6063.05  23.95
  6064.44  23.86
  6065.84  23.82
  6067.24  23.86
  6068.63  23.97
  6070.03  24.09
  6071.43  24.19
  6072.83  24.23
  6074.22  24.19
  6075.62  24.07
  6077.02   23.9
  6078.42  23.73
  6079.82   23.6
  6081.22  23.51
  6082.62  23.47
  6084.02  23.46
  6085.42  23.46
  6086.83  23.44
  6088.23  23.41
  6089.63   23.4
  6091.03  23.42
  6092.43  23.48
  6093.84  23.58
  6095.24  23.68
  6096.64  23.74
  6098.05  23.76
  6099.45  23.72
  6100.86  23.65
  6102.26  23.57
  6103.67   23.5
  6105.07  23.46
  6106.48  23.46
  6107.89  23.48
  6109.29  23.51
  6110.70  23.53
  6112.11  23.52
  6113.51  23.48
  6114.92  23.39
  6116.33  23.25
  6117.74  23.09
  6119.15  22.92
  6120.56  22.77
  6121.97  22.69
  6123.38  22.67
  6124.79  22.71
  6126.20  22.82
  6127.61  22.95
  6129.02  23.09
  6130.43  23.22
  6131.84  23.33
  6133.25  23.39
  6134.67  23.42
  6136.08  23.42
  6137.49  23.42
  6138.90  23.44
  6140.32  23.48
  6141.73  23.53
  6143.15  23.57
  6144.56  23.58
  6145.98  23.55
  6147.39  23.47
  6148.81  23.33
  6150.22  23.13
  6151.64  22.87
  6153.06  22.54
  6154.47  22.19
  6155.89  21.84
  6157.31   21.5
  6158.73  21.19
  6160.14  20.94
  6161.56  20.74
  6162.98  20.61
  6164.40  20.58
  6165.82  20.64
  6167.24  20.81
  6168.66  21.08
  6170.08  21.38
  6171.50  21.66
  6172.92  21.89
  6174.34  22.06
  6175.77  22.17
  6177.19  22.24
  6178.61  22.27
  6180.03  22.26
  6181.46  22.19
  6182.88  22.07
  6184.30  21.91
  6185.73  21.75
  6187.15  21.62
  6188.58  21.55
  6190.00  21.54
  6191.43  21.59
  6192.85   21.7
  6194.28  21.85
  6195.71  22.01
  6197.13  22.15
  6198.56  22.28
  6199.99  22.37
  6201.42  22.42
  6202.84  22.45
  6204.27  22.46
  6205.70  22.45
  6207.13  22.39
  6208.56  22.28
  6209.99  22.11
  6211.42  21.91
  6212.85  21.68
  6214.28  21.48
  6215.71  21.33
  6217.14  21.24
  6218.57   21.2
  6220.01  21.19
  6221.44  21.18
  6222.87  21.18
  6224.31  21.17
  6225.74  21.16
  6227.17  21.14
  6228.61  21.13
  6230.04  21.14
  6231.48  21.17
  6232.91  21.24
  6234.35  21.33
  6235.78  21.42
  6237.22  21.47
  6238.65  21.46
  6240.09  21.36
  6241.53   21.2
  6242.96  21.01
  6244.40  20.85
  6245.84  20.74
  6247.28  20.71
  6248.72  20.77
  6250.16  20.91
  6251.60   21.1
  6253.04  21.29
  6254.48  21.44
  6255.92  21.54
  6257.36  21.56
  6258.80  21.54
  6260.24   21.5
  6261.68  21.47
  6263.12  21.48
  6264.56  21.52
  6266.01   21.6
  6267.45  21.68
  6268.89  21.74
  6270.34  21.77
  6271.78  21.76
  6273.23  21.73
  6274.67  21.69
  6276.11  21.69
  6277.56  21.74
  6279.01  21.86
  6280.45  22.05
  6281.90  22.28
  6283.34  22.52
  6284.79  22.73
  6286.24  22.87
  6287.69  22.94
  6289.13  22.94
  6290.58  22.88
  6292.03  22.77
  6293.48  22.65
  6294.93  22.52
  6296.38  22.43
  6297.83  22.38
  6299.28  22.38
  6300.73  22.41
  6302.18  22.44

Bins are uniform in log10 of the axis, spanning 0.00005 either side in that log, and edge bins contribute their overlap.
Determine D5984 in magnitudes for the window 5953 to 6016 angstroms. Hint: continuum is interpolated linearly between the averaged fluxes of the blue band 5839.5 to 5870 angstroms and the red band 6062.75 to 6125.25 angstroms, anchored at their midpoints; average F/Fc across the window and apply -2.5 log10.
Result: 0.03 mag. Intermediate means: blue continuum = 23.9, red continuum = 23.5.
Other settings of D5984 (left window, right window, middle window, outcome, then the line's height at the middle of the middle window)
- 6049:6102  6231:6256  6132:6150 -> -0.03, 22.8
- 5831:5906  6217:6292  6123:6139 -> -0.06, 21.9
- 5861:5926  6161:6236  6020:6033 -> -0.07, 21.8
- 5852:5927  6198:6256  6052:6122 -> -0.09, 21.7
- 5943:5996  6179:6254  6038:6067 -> -0.07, 22.5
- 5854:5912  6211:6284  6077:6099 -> -0.09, 21.6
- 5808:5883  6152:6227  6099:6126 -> -0.05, 22.1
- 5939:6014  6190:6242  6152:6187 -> 0.01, 21.9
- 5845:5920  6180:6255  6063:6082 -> -0.10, 21.8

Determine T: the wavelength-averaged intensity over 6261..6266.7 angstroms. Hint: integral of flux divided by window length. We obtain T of 21.5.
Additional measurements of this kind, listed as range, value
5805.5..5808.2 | 23.8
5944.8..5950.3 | 23.3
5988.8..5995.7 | 23.1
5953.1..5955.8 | 22.7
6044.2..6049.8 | 23.9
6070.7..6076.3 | 24.2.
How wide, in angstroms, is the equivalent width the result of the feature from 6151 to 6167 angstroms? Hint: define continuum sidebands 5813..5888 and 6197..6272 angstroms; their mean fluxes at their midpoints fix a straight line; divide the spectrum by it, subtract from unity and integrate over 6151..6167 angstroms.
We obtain 0.4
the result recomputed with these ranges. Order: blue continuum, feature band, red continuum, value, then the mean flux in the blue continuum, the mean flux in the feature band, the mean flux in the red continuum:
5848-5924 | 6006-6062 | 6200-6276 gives -4.4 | 22.2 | 23.6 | 21.5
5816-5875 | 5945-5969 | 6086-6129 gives 0.7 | 23.8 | 23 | 23.3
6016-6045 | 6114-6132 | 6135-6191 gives -0.3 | 23.5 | 23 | 22.2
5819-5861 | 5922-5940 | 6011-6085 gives 0.2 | 23.9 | 23.6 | 23.7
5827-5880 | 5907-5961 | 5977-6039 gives 0.6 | 23.7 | 23.1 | 23.1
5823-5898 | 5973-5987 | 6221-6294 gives -0.3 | 22.8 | 22.9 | 21.6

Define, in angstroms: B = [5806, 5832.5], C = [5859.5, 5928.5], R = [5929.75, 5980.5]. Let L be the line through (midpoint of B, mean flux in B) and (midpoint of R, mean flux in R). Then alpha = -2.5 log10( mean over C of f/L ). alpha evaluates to 0.07 mag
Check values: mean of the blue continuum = 23.8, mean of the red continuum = 23.2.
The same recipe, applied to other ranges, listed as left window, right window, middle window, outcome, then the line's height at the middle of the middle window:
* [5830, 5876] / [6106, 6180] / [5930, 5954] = 0.00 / 23.4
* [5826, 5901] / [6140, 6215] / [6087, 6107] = -0.06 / 22.2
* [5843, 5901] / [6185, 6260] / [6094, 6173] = -0.05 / 21.7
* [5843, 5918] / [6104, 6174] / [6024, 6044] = -0.06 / 22.5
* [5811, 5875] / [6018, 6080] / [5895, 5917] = 0.11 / 23.8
